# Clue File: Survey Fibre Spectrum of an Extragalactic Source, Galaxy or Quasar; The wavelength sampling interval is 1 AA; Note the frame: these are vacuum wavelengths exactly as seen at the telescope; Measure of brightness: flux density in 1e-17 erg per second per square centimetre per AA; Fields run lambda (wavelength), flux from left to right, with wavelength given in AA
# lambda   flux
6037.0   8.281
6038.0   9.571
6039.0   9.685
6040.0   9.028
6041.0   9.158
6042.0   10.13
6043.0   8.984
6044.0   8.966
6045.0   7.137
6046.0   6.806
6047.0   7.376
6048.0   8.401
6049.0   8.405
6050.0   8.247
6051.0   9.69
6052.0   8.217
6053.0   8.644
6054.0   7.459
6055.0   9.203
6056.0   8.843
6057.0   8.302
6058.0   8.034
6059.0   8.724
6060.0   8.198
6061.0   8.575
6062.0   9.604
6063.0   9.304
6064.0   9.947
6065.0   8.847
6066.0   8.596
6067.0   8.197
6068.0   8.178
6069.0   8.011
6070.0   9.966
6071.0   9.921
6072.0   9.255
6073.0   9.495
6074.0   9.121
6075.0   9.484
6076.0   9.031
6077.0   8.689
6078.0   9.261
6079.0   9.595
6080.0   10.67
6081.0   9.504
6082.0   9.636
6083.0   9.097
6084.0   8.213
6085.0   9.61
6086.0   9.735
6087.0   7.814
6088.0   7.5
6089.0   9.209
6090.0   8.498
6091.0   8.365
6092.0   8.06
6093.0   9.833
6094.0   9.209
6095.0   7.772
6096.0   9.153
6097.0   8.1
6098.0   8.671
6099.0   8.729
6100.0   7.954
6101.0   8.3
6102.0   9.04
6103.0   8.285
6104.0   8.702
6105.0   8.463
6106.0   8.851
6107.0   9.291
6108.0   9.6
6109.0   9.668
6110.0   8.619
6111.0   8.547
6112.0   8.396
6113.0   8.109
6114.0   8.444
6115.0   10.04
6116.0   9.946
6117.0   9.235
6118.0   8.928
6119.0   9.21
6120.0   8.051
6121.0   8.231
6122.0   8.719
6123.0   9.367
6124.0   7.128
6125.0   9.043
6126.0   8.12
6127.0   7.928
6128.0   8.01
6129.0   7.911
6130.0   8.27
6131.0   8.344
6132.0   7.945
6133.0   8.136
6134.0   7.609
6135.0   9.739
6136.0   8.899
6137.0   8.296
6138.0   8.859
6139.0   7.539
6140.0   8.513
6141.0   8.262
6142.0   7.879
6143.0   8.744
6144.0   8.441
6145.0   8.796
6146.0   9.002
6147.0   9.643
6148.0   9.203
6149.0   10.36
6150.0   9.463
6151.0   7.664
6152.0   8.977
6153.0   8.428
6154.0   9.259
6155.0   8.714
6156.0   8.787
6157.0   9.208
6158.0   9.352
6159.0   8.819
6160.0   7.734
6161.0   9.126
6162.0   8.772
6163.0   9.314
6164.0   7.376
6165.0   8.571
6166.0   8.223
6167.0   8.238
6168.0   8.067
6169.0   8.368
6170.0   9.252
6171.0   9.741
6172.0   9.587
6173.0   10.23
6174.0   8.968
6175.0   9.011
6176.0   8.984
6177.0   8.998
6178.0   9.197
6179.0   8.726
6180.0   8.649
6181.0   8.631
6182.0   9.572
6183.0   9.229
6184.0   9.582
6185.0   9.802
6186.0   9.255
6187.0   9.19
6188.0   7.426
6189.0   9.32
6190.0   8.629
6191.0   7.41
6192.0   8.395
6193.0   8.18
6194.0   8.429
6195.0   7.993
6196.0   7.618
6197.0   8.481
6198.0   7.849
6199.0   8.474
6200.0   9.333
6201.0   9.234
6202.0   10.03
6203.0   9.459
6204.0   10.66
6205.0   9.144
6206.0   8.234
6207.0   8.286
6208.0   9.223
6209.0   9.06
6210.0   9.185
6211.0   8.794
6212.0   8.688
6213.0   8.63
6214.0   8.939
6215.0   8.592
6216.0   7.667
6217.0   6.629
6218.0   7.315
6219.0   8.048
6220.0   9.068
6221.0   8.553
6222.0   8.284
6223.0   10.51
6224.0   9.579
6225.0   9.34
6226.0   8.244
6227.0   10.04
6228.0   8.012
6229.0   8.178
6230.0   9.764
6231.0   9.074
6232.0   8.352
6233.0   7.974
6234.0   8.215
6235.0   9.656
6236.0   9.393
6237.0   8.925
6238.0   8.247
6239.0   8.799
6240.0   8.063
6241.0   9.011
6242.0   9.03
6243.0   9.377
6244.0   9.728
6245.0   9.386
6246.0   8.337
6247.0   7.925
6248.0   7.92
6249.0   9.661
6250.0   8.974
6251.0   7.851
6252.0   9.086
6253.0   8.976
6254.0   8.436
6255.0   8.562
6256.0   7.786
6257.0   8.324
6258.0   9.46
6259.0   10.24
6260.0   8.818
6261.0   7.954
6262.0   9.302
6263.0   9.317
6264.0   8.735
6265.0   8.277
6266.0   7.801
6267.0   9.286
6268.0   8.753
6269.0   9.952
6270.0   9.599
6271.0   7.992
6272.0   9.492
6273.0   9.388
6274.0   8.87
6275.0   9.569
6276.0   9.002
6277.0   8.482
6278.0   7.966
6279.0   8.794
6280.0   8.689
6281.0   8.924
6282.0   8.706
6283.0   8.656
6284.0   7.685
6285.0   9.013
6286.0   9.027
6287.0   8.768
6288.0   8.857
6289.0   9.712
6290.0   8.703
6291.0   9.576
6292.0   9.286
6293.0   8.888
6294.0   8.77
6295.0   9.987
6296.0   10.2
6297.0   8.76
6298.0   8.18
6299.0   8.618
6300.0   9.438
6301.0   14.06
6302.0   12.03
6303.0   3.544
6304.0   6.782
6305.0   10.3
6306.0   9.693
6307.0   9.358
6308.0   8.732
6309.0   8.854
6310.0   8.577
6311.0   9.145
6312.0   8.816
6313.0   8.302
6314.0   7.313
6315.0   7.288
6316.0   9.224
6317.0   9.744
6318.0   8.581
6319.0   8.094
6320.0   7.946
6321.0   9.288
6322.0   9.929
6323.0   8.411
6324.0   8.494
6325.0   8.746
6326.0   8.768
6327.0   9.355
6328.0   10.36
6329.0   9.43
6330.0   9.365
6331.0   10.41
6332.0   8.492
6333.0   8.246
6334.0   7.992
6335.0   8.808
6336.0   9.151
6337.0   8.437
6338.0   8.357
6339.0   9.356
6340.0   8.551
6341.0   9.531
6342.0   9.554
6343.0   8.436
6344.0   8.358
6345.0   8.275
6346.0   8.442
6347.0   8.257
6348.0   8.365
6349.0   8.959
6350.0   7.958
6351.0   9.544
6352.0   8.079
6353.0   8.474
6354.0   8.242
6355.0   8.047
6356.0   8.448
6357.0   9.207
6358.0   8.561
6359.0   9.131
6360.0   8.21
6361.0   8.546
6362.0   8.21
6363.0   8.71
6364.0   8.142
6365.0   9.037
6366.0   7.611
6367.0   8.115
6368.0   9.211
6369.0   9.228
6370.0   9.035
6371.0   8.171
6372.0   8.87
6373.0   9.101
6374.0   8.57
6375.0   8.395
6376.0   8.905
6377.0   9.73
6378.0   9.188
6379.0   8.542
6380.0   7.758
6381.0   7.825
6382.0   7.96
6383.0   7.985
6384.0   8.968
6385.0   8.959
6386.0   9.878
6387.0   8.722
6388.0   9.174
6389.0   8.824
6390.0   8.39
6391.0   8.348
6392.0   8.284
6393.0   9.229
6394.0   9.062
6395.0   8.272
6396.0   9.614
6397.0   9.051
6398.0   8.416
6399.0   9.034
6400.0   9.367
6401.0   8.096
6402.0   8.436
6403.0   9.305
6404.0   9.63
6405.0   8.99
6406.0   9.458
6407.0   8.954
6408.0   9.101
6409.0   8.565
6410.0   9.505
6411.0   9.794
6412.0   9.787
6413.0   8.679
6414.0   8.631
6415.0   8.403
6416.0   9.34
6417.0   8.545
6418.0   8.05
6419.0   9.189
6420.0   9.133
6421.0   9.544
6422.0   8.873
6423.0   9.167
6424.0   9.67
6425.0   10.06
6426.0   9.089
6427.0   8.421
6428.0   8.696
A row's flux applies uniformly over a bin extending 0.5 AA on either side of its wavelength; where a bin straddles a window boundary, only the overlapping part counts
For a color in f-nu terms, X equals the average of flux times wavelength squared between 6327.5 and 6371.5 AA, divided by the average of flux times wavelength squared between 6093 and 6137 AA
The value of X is 1.09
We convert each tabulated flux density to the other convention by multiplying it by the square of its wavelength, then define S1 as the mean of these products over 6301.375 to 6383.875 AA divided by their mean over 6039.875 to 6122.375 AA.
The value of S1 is 1.1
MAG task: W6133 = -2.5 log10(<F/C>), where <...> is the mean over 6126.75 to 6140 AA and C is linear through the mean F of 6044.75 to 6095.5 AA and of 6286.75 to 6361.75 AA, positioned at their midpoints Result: 0.066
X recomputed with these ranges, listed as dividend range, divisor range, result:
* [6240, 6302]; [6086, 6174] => 1.08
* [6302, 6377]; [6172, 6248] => 1.03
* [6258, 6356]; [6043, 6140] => 1.09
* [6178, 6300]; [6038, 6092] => 1.06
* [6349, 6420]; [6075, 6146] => 1.10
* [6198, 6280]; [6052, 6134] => 1.06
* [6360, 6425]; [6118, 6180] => 1.10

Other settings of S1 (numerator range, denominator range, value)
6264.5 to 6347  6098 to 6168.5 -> 1.09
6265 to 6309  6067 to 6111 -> 1.08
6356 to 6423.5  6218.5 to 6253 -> 1.05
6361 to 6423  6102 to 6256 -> 1.08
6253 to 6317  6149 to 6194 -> 1.04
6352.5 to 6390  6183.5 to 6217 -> 1.04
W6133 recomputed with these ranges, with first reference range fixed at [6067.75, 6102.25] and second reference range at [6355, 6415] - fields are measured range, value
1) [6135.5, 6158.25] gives 0.01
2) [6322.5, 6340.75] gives -0.02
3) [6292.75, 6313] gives -0.04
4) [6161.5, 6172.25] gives 0.03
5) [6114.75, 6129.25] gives 0.03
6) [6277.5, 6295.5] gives -0.01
